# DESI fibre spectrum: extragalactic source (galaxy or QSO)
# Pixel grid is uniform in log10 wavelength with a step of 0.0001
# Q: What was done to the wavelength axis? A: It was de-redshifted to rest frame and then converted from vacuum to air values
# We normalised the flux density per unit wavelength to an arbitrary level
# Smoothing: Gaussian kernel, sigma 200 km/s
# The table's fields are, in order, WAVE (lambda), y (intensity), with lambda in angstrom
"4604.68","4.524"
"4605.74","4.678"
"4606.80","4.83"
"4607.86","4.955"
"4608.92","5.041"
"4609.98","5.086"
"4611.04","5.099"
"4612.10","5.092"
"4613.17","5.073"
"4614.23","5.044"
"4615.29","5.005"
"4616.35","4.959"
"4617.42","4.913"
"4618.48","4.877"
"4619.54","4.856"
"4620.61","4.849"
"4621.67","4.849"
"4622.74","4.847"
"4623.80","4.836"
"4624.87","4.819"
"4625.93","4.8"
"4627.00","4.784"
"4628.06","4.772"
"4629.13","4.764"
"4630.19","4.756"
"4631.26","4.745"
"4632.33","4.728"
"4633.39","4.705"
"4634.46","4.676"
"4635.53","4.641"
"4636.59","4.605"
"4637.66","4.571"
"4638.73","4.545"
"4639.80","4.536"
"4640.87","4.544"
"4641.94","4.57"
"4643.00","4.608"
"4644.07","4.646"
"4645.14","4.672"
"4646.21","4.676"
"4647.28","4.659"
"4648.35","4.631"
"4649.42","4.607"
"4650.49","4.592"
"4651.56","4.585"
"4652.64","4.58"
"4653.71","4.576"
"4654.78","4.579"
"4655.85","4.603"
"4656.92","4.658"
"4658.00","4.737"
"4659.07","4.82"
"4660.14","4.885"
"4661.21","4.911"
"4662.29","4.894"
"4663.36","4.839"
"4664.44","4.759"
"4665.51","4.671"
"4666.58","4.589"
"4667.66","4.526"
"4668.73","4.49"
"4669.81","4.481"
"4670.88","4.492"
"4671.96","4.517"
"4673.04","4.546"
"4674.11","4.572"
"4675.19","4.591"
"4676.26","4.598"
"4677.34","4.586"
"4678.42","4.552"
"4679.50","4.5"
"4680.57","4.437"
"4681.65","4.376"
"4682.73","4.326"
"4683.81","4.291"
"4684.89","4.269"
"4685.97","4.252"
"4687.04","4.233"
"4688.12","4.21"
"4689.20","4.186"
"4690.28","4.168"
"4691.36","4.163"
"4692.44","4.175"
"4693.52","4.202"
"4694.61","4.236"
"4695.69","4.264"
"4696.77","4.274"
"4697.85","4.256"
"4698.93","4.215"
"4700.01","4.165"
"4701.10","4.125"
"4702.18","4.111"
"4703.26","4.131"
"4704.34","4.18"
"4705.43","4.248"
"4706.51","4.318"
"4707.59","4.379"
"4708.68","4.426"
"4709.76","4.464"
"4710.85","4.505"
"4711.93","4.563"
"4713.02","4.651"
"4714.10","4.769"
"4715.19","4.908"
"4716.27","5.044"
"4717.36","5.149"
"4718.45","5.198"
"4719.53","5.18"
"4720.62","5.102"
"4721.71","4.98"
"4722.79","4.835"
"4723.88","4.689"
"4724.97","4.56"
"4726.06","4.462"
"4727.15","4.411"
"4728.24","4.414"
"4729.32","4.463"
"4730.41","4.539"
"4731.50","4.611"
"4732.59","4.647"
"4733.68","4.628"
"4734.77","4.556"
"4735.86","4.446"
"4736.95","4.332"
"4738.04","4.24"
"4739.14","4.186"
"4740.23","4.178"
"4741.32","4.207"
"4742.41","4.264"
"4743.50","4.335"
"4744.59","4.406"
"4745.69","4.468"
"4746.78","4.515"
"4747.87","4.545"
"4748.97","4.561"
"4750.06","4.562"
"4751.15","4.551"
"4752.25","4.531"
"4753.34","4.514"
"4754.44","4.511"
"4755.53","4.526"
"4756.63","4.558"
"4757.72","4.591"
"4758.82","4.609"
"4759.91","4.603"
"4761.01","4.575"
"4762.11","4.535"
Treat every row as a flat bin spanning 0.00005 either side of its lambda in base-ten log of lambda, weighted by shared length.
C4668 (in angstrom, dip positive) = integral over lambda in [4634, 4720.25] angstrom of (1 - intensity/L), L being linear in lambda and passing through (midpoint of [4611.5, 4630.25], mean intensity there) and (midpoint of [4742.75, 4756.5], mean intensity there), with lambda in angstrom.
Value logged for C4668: 3.5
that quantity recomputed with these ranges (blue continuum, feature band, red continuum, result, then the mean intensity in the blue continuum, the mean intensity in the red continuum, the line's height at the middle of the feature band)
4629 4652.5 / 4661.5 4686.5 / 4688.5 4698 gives -0.94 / 4.64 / 4.21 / 4.37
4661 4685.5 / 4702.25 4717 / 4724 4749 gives -0.06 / 4.55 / 4.43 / 4.48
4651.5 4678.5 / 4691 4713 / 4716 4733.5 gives 2.03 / 4.64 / 4.76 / 4.71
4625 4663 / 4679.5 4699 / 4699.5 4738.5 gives 1.49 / 4.68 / 4.57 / 4.61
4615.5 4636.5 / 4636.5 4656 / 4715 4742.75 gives 0.67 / 4.8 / 4.62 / 4.76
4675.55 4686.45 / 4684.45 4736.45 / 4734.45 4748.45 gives -1.08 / 4.42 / 4.36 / 4.39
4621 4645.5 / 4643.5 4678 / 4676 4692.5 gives -1.09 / 4.7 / 4.33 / 4.5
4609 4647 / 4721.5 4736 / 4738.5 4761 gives -0.21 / 4.79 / 4.46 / 4.52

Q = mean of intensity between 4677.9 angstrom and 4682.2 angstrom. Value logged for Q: 4.47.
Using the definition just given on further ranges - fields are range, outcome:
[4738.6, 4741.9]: 4.2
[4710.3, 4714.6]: 4.62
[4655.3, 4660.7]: 4.75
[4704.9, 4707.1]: 4.3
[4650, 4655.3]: 4.58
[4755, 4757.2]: 4.54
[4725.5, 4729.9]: 4.44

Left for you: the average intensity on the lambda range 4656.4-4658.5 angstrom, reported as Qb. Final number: 4.68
